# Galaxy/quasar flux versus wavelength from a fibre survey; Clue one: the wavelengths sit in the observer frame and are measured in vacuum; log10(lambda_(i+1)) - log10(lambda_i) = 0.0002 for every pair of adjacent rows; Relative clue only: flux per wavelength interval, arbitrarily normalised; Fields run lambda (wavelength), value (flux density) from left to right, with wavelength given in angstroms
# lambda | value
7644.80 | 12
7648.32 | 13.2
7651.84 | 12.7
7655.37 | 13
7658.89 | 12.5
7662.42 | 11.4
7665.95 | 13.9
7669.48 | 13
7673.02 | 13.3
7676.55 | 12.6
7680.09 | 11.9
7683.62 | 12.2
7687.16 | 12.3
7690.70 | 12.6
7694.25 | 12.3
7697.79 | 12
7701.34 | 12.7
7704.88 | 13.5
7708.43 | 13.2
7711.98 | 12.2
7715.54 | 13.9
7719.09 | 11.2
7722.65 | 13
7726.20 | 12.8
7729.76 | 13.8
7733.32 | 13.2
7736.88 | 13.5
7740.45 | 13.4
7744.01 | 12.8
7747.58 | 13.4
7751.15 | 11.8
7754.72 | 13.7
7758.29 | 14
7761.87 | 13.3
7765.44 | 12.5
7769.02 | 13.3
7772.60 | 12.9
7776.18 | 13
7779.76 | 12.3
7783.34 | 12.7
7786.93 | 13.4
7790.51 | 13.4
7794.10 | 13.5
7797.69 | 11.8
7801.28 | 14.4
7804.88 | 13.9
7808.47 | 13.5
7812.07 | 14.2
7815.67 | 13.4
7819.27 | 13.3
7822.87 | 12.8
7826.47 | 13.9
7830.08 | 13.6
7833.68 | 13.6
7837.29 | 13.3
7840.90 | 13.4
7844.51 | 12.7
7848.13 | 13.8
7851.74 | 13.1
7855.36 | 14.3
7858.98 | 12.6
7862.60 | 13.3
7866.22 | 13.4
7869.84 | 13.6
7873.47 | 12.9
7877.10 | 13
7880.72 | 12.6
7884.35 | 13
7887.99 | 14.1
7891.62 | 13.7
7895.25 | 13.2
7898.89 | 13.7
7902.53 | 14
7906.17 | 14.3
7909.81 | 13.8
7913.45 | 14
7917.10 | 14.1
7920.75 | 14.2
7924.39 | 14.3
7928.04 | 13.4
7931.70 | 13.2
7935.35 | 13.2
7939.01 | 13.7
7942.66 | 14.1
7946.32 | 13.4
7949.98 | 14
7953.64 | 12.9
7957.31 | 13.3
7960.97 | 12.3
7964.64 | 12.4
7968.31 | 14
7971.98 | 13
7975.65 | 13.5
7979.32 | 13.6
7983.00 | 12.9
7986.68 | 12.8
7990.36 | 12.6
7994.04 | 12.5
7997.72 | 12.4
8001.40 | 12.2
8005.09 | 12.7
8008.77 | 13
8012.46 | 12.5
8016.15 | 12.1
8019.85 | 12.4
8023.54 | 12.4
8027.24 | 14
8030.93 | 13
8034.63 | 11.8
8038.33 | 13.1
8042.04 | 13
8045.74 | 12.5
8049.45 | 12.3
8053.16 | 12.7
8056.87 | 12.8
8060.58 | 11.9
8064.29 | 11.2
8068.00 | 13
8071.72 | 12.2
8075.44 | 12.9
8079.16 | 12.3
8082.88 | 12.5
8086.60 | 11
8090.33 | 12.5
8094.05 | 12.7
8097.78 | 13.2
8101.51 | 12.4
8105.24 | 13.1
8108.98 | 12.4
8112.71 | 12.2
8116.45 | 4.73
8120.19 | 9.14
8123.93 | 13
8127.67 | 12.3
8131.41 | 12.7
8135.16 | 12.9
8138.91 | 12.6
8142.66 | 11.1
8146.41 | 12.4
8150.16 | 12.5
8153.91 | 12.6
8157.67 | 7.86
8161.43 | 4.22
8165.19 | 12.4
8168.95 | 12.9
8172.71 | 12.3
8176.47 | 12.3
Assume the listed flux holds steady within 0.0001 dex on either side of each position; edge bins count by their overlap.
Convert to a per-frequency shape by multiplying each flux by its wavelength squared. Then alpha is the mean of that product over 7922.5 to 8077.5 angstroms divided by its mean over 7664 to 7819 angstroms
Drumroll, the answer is 1.1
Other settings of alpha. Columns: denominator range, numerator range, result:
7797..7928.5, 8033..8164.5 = 0.92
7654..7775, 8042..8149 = 1.03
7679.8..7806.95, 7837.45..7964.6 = 1.08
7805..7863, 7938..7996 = 1.01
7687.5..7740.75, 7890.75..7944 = 1.13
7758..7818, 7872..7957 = 1.06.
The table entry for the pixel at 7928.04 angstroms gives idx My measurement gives 13.4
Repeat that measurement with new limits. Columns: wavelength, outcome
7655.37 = 13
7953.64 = 12.9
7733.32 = 13.2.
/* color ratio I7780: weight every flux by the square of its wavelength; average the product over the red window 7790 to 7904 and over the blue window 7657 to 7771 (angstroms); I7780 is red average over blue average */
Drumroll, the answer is 1.1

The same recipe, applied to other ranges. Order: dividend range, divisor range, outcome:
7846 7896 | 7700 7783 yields 1.06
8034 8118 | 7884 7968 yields 0.93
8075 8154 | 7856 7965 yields 0.93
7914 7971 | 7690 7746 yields 1.11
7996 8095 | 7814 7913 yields 0.97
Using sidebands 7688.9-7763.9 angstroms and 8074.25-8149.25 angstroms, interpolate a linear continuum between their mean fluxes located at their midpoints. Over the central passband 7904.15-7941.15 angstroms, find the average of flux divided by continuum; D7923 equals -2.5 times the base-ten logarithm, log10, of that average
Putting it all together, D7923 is -0.12 mag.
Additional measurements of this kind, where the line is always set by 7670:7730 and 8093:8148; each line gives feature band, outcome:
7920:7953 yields -0.13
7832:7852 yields -0.08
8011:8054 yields -0.06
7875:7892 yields -0.08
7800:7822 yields -0.11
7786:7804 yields -0.07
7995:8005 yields -0.03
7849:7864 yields -0.09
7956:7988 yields -0.09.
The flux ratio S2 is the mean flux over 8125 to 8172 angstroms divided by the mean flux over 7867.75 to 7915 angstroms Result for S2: 0.84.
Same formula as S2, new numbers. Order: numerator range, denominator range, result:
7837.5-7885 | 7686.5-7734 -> 1.04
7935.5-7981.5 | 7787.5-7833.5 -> 0.99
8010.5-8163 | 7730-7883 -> 0.90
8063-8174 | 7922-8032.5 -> 0.89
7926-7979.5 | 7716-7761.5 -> 1.02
